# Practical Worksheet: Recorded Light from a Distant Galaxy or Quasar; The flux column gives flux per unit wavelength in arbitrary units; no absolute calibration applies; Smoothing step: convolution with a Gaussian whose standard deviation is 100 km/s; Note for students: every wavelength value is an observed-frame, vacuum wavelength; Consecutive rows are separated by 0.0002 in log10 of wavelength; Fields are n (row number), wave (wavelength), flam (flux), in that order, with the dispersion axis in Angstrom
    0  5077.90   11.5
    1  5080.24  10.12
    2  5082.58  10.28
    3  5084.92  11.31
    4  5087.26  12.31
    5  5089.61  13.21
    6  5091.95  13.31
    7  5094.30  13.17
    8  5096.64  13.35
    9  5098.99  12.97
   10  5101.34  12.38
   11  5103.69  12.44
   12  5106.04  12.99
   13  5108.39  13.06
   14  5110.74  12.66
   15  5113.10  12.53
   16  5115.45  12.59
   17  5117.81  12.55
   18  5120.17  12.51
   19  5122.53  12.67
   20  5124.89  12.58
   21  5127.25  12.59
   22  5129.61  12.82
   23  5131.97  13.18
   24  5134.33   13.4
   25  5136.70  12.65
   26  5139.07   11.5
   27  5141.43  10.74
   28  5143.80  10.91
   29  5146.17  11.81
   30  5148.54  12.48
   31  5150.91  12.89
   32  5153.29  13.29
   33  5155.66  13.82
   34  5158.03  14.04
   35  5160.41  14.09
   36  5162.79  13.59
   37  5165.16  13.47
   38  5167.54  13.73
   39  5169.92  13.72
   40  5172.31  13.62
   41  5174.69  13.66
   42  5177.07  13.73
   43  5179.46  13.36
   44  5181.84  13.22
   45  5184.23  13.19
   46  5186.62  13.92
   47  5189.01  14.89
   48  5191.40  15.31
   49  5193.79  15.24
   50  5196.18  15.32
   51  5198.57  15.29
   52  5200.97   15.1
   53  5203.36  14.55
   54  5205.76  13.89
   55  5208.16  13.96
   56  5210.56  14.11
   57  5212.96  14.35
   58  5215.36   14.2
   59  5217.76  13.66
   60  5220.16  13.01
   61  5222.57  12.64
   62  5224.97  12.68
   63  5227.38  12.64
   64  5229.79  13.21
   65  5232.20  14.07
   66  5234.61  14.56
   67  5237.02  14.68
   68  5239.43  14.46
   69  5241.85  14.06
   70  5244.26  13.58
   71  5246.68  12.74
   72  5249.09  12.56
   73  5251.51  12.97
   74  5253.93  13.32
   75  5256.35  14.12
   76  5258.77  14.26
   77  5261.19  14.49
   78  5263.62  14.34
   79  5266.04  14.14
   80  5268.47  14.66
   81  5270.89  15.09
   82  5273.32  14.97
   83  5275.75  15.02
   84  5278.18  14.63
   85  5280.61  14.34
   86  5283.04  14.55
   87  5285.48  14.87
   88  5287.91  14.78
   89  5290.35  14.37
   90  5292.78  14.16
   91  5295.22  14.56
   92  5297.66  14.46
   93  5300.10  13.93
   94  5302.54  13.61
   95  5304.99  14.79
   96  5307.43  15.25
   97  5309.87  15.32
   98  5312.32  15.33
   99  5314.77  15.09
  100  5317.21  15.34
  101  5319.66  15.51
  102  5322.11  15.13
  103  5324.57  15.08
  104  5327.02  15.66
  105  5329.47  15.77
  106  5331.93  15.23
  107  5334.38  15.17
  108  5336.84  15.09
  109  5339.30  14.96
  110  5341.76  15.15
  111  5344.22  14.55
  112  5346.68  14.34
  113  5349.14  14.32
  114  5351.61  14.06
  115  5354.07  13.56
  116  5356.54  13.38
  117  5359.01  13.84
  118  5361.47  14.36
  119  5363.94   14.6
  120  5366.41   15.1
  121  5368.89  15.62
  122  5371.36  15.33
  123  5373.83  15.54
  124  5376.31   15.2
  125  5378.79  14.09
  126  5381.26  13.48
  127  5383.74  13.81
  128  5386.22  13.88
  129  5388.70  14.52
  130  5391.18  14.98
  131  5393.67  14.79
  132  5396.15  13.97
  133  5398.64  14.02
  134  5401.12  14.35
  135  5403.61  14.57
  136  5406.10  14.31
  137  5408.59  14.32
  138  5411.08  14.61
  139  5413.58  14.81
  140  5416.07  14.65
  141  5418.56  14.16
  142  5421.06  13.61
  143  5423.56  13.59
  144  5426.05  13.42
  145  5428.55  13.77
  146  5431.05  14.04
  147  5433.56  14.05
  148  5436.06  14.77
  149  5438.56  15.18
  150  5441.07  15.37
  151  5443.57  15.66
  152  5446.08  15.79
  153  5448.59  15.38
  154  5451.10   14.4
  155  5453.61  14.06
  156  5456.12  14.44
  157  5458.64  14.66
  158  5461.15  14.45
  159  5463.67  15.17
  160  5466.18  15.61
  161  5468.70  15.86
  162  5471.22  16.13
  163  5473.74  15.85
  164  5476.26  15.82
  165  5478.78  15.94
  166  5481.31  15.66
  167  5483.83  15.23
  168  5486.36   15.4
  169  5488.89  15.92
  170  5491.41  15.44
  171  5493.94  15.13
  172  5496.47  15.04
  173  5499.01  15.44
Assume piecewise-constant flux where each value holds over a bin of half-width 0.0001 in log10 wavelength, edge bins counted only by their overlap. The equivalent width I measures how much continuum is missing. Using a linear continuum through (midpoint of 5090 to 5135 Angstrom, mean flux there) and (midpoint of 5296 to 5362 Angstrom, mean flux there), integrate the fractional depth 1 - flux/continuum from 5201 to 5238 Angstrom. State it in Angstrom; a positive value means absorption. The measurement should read -0.01 Angstrom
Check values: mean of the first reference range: 12.8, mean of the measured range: 13.8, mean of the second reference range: 14.8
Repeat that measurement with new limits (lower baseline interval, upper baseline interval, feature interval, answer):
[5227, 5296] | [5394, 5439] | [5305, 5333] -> -2.23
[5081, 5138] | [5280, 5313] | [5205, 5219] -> -0.34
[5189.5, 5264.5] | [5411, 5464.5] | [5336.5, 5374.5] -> -0.70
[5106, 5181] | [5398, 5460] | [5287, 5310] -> -1.19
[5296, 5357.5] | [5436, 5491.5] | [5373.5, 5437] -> 3.54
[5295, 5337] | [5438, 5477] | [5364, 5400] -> 1.26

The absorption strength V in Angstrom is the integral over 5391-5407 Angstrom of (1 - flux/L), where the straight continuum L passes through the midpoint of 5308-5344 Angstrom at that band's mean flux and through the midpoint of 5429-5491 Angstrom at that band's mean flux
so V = 0.9 Angstrom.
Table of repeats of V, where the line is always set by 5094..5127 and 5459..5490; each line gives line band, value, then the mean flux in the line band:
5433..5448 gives 0.1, 15.2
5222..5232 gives 0.5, 12.9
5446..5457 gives 0.5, 14.7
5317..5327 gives -0.6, 15.3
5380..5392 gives 0.6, 14.1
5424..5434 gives 0.9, 13.8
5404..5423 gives 0.9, 14.3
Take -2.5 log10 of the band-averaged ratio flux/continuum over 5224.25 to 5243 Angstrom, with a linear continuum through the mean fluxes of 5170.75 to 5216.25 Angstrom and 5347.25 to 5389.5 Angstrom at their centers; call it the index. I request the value 0.04 mag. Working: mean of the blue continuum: 14.3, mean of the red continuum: 14.4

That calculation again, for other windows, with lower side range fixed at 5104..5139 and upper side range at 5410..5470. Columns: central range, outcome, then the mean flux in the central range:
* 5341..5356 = -0.013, 14.3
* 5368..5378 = -0.082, 15.4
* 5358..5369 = -0.033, 14.6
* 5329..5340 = -0.090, 15.2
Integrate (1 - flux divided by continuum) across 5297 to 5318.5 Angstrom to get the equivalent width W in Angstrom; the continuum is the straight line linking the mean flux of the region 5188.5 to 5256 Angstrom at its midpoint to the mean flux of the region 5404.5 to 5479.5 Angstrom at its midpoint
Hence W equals -0.8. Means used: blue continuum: 14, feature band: 14.8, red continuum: 14.8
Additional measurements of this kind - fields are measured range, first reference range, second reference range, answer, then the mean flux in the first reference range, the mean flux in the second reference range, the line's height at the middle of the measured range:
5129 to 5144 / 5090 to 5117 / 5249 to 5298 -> 1.1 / 12.9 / 14.4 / 13.2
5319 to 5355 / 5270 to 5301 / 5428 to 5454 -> -0.6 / 14.6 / 14.8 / 14.7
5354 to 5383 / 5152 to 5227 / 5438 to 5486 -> 0.6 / 13.9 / 15.3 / 14.8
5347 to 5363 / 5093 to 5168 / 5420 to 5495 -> 0.4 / 12.8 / 15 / 14.3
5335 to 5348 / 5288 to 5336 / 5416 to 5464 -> 0.0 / 14.9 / 14.5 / 14.8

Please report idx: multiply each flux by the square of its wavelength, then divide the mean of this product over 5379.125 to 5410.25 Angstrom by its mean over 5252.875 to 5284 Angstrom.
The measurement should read 1.0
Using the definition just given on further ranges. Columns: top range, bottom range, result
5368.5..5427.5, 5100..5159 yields 1.26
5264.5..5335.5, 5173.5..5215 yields 1.08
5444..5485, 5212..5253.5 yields 1.23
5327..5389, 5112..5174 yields 1.23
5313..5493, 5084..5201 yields 1.24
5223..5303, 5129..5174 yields 1.14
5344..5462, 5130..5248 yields 1.15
